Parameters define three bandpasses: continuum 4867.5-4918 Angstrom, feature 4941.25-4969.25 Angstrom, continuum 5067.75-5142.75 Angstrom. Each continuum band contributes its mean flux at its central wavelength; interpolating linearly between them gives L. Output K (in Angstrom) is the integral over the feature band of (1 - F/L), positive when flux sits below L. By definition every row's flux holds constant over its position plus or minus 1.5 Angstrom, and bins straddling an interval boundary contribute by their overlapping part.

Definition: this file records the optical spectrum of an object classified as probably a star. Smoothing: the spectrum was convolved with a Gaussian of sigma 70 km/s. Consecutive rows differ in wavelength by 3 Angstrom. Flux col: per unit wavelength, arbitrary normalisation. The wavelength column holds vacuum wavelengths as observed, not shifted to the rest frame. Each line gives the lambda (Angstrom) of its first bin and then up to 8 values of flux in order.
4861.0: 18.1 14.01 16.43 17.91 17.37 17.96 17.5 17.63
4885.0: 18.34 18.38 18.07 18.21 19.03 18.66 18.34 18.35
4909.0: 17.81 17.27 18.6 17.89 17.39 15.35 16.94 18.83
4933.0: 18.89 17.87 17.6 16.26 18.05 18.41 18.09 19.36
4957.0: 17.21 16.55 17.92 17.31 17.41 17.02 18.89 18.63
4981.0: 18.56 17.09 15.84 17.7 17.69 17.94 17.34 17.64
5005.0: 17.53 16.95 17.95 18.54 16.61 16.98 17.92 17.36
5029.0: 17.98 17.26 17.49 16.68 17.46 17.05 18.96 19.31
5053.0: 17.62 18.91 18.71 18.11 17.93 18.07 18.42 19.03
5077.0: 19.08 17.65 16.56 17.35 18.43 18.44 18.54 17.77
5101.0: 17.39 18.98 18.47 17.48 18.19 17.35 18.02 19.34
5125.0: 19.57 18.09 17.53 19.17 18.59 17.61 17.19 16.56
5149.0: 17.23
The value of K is 0.6 Angstrom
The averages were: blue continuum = 18.1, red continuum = 18.2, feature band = 17.7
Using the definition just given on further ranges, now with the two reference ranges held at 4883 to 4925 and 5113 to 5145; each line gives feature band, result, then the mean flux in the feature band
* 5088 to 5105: 0.0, 18.2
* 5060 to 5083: -0.1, 18.2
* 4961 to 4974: 0.5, 17.4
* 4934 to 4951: 0.3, 17.7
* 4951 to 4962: 0.2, 17.8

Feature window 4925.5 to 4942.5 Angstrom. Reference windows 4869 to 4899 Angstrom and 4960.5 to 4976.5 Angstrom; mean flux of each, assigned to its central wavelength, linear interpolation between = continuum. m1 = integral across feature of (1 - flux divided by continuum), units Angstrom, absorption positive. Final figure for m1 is 0.0 Angstrom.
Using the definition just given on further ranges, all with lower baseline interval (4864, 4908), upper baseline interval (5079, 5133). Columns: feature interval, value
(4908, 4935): 0.37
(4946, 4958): -0.25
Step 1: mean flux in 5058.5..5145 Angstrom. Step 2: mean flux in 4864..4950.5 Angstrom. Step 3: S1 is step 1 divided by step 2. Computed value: 1.0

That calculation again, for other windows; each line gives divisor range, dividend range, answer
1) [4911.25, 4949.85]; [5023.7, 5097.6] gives 1.02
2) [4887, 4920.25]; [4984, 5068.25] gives 0.97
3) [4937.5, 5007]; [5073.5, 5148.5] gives 1.02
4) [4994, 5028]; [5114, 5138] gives 1.05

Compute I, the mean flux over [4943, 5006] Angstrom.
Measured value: 17.7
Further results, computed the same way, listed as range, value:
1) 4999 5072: 17.8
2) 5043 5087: 18.2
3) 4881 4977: 17.9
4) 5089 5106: 18.2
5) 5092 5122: 18.1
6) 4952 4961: 17.8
